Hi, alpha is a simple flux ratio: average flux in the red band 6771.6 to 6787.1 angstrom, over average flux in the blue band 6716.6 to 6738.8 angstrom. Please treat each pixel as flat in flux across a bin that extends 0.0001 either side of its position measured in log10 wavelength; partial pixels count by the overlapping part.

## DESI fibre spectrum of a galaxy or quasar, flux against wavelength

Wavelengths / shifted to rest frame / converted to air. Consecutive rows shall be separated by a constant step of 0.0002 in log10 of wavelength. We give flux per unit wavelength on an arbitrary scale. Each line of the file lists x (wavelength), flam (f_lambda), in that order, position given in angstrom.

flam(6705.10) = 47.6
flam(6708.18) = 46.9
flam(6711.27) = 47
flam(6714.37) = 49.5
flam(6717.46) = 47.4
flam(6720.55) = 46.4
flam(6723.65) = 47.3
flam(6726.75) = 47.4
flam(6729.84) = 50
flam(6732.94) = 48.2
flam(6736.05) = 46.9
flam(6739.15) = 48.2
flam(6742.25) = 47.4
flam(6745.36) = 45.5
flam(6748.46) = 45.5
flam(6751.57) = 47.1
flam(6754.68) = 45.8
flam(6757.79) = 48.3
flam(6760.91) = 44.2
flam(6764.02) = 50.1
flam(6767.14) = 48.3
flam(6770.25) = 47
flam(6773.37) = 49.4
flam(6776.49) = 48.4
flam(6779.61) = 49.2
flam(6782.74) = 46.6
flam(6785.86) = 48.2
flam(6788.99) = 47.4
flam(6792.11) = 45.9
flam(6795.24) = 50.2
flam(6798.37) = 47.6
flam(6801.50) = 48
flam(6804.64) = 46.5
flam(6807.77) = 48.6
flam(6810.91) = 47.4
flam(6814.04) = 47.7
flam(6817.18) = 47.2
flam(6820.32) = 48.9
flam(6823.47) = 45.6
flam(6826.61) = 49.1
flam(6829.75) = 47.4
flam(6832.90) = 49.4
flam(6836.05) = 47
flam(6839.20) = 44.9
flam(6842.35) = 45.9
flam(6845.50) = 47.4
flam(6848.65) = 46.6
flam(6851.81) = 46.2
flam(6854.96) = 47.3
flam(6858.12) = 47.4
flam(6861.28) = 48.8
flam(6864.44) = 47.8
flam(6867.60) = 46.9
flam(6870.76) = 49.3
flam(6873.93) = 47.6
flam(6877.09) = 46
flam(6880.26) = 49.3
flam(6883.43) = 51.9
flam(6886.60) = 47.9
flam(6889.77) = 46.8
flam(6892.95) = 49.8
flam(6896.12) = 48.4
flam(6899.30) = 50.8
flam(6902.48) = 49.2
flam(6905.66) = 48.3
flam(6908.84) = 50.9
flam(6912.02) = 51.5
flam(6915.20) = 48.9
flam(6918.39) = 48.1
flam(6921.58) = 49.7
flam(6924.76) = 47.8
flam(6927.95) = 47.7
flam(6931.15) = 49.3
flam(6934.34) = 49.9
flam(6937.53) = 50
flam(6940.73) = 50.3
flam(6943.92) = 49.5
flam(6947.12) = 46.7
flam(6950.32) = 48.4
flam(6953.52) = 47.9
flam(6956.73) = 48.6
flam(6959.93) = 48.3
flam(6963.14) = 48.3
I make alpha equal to 1.01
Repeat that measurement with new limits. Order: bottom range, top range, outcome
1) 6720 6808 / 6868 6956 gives 1.03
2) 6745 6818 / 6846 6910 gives 1.02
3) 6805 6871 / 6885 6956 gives 1.03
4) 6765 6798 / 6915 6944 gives 1.02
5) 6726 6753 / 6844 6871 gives 1.00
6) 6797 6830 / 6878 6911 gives 1.03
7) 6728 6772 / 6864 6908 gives 1.03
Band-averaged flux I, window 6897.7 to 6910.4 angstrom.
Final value 49.8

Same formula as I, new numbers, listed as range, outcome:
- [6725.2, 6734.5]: 48.5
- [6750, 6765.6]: 47.1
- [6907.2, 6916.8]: 50.4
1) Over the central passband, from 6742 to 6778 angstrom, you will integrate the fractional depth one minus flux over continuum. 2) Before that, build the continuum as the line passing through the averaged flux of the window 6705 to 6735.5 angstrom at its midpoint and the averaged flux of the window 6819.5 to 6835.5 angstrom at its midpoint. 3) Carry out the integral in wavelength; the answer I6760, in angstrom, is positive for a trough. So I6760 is 0.4 angstrom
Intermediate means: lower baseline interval 47.7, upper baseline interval 48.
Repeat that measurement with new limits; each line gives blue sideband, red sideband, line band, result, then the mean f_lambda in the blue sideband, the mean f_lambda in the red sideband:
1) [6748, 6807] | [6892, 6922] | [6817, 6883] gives 1.6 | 47.6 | 49.5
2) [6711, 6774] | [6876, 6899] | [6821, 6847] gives 0.6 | 47.5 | 48.8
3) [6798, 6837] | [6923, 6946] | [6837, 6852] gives 0.6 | 47.7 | 49.2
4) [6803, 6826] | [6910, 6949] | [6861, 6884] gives 0.0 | 47.5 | 49.1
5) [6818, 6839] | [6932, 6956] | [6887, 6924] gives -0.5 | 47.7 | 49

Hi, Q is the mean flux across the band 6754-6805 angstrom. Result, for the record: 47.8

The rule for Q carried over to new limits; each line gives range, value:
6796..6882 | 47.5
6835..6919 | 48.2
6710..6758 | 47.3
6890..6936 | 49.2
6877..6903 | 49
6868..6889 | 48.5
